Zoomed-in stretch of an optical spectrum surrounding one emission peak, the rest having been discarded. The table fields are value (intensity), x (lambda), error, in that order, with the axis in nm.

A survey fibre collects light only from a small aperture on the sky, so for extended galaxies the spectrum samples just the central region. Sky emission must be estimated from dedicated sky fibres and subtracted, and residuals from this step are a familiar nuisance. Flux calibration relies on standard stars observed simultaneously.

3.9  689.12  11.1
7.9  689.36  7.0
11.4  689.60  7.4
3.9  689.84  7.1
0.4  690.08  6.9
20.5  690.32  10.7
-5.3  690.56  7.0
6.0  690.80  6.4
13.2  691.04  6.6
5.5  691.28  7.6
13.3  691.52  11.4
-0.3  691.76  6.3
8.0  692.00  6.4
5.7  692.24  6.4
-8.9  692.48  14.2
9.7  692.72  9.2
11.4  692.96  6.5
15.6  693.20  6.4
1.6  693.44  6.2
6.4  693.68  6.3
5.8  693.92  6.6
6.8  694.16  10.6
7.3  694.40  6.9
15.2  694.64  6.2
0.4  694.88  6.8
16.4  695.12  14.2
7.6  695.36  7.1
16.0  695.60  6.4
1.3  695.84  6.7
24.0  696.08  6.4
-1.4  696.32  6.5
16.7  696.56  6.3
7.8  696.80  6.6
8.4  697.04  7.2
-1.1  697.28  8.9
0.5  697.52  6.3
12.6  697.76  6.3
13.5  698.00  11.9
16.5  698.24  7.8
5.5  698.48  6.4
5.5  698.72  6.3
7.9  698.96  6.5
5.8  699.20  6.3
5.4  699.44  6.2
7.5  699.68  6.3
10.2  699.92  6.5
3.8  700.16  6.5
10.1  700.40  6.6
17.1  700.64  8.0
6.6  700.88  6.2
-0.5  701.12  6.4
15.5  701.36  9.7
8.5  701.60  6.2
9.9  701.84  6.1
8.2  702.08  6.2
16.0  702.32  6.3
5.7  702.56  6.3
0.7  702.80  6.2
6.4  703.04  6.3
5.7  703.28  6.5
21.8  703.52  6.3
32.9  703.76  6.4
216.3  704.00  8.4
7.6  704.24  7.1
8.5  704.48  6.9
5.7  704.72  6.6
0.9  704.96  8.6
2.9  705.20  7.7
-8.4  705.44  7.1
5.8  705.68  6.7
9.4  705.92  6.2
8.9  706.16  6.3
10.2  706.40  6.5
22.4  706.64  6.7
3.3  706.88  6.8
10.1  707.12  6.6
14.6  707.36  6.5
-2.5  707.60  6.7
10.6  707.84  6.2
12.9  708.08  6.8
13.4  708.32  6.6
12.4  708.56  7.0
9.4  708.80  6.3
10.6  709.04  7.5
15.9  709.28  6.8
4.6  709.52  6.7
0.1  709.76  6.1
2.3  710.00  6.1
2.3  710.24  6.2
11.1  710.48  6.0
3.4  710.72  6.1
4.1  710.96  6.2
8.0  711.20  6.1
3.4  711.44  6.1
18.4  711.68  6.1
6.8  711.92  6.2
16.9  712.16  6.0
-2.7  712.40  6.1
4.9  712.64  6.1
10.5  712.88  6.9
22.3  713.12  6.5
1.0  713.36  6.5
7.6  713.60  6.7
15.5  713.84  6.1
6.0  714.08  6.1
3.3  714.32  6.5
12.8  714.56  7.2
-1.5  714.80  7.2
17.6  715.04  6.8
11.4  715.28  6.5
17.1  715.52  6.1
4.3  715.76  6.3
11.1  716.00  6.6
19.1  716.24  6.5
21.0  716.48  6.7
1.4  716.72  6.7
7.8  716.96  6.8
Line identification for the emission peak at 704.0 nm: H-alpha 6563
